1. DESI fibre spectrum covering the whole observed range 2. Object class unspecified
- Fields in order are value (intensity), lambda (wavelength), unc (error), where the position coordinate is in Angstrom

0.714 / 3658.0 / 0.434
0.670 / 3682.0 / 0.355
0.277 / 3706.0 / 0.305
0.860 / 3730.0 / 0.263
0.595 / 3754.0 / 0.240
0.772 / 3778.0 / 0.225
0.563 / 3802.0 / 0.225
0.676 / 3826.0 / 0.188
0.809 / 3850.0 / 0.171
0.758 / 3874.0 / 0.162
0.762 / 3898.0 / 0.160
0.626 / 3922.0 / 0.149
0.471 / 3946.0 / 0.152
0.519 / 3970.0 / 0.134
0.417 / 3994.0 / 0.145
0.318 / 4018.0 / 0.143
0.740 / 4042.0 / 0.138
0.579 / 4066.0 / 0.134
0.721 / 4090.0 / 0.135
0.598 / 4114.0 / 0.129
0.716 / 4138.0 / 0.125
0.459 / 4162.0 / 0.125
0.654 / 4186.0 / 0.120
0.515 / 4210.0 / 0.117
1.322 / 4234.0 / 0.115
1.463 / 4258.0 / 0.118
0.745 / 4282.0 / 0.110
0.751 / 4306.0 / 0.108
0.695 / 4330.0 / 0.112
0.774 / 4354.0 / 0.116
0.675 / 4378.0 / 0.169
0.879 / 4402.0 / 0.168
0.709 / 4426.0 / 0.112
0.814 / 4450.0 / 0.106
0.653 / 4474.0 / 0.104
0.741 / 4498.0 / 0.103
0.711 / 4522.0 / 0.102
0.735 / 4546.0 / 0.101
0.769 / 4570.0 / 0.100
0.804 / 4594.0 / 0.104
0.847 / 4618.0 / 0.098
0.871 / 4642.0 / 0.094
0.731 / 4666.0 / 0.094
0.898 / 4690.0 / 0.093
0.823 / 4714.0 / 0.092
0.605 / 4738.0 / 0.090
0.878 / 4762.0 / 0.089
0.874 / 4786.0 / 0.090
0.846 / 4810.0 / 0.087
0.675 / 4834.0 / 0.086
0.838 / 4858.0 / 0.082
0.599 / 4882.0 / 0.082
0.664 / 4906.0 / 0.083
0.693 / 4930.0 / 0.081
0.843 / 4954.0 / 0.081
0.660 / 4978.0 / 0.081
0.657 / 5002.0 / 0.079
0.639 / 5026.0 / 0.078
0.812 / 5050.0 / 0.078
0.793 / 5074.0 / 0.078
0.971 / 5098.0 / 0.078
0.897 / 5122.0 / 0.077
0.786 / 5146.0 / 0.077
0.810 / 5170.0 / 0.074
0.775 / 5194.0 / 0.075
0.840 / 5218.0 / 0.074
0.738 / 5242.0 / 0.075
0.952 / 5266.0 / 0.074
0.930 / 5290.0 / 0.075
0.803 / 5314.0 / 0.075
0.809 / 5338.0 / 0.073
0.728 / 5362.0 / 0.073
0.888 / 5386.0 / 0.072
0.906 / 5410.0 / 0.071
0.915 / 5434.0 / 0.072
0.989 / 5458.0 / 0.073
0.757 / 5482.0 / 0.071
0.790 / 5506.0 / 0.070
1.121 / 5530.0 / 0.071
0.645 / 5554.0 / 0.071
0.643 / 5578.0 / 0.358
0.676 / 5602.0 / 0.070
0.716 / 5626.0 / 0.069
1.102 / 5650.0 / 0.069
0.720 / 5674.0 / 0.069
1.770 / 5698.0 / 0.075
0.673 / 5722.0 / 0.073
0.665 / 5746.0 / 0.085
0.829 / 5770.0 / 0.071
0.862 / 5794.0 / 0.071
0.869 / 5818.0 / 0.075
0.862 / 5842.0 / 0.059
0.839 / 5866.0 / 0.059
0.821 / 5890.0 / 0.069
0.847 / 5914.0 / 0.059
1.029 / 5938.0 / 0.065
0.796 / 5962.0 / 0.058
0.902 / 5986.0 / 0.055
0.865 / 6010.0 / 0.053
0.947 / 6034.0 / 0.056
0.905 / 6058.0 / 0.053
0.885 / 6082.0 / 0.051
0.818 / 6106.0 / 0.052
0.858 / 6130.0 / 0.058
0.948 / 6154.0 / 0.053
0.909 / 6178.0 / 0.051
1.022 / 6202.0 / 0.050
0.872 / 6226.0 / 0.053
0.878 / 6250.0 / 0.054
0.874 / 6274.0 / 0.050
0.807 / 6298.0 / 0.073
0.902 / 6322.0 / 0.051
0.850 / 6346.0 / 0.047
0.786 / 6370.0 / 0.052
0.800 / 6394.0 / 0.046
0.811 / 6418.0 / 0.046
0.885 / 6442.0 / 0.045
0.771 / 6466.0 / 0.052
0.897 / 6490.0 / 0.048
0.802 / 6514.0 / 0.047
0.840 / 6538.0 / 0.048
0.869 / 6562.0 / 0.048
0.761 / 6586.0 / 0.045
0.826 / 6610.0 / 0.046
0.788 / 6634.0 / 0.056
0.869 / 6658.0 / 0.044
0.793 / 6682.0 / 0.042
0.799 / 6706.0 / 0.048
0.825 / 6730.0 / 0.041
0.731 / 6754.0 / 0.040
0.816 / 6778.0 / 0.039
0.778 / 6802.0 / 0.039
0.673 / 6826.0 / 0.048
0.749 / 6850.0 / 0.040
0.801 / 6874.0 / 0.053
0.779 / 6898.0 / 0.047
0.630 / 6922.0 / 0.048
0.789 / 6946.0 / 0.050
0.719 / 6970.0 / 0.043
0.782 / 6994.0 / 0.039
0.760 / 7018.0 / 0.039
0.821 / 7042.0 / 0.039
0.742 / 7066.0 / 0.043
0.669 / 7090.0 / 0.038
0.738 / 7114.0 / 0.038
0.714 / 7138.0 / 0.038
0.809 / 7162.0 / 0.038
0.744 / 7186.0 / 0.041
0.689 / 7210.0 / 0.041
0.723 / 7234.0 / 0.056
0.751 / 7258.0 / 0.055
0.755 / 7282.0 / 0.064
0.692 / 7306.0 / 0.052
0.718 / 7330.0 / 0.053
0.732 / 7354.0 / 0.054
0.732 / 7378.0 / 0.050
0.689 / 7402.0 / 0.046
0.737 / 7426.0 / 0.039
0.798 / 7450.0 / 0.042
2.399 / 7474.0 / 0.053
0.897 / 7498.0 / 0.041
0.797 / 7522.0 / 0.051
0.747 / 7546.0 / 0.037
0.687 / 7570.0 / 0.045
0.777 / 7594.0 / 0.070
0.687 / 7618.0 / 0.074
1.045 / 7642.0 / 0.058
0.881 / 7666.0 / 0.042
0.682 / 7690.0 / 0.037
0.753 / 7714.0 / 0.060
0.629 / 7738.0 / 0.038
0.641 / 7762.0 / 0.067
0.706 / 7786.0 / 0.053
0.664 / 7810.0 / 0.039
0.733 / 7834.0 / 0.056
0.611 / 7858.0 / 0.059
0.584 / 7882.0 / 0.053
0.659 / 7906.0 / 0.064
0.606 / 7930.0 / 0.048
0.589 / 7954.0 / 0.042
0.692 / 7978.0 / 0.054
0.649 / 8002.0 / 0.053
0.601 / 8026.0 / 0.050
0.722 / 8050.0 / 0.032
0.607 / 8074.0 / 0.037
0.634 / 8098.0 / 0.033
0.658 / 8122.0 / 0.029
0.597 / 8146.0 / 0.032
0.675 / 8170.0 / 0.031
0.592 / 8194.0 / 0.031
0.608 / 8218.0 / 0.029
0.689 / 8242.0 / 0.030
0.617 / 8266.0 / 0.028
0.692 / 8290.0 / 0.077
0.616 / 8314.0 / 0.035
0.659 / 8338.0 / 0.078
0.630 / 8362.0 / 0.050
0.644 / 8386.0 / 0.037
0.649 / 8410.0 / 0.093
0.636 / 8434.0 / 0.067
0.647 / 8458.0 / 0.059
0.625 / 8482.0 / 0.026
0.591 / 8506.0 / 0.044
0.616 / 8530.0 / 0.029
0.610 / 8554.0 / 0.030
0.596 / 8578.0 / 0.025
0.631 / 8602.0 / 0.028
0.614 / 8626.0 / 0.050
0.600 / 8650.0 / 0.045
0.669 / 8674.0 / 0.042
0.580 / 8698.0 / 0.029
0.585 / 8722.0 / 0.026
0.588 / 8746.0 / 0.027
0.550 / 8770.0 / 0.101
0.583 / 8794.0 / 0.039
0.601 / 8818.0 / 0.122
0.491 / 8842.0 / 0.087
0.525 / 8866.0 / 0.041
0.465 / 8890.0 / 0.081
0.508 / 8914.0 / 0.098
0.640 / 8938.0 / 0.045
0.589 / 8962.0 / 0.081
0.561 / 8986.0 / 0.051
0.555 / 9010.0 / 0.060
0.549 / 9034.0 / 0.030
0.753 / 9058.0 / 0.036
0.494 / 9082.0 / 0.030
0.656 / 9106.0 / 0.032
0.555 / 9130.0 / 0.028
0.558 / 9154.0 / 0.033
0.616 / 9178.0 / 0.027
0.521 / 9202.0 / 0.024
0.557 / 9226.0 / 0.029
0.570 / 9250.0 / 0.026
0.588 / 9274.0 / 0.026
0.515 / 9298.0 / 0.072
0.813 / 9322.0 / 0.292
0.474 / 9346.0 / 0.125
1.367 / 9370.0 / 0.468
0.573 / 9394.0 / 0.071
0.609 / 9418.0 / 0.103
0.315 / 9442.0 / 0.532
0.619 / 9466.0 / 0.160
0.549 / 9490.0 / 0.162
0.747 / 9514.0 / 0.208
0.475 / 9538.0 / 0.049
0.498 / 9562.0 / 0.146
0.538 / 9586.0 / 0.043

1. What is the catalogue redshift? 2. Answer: 0.139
